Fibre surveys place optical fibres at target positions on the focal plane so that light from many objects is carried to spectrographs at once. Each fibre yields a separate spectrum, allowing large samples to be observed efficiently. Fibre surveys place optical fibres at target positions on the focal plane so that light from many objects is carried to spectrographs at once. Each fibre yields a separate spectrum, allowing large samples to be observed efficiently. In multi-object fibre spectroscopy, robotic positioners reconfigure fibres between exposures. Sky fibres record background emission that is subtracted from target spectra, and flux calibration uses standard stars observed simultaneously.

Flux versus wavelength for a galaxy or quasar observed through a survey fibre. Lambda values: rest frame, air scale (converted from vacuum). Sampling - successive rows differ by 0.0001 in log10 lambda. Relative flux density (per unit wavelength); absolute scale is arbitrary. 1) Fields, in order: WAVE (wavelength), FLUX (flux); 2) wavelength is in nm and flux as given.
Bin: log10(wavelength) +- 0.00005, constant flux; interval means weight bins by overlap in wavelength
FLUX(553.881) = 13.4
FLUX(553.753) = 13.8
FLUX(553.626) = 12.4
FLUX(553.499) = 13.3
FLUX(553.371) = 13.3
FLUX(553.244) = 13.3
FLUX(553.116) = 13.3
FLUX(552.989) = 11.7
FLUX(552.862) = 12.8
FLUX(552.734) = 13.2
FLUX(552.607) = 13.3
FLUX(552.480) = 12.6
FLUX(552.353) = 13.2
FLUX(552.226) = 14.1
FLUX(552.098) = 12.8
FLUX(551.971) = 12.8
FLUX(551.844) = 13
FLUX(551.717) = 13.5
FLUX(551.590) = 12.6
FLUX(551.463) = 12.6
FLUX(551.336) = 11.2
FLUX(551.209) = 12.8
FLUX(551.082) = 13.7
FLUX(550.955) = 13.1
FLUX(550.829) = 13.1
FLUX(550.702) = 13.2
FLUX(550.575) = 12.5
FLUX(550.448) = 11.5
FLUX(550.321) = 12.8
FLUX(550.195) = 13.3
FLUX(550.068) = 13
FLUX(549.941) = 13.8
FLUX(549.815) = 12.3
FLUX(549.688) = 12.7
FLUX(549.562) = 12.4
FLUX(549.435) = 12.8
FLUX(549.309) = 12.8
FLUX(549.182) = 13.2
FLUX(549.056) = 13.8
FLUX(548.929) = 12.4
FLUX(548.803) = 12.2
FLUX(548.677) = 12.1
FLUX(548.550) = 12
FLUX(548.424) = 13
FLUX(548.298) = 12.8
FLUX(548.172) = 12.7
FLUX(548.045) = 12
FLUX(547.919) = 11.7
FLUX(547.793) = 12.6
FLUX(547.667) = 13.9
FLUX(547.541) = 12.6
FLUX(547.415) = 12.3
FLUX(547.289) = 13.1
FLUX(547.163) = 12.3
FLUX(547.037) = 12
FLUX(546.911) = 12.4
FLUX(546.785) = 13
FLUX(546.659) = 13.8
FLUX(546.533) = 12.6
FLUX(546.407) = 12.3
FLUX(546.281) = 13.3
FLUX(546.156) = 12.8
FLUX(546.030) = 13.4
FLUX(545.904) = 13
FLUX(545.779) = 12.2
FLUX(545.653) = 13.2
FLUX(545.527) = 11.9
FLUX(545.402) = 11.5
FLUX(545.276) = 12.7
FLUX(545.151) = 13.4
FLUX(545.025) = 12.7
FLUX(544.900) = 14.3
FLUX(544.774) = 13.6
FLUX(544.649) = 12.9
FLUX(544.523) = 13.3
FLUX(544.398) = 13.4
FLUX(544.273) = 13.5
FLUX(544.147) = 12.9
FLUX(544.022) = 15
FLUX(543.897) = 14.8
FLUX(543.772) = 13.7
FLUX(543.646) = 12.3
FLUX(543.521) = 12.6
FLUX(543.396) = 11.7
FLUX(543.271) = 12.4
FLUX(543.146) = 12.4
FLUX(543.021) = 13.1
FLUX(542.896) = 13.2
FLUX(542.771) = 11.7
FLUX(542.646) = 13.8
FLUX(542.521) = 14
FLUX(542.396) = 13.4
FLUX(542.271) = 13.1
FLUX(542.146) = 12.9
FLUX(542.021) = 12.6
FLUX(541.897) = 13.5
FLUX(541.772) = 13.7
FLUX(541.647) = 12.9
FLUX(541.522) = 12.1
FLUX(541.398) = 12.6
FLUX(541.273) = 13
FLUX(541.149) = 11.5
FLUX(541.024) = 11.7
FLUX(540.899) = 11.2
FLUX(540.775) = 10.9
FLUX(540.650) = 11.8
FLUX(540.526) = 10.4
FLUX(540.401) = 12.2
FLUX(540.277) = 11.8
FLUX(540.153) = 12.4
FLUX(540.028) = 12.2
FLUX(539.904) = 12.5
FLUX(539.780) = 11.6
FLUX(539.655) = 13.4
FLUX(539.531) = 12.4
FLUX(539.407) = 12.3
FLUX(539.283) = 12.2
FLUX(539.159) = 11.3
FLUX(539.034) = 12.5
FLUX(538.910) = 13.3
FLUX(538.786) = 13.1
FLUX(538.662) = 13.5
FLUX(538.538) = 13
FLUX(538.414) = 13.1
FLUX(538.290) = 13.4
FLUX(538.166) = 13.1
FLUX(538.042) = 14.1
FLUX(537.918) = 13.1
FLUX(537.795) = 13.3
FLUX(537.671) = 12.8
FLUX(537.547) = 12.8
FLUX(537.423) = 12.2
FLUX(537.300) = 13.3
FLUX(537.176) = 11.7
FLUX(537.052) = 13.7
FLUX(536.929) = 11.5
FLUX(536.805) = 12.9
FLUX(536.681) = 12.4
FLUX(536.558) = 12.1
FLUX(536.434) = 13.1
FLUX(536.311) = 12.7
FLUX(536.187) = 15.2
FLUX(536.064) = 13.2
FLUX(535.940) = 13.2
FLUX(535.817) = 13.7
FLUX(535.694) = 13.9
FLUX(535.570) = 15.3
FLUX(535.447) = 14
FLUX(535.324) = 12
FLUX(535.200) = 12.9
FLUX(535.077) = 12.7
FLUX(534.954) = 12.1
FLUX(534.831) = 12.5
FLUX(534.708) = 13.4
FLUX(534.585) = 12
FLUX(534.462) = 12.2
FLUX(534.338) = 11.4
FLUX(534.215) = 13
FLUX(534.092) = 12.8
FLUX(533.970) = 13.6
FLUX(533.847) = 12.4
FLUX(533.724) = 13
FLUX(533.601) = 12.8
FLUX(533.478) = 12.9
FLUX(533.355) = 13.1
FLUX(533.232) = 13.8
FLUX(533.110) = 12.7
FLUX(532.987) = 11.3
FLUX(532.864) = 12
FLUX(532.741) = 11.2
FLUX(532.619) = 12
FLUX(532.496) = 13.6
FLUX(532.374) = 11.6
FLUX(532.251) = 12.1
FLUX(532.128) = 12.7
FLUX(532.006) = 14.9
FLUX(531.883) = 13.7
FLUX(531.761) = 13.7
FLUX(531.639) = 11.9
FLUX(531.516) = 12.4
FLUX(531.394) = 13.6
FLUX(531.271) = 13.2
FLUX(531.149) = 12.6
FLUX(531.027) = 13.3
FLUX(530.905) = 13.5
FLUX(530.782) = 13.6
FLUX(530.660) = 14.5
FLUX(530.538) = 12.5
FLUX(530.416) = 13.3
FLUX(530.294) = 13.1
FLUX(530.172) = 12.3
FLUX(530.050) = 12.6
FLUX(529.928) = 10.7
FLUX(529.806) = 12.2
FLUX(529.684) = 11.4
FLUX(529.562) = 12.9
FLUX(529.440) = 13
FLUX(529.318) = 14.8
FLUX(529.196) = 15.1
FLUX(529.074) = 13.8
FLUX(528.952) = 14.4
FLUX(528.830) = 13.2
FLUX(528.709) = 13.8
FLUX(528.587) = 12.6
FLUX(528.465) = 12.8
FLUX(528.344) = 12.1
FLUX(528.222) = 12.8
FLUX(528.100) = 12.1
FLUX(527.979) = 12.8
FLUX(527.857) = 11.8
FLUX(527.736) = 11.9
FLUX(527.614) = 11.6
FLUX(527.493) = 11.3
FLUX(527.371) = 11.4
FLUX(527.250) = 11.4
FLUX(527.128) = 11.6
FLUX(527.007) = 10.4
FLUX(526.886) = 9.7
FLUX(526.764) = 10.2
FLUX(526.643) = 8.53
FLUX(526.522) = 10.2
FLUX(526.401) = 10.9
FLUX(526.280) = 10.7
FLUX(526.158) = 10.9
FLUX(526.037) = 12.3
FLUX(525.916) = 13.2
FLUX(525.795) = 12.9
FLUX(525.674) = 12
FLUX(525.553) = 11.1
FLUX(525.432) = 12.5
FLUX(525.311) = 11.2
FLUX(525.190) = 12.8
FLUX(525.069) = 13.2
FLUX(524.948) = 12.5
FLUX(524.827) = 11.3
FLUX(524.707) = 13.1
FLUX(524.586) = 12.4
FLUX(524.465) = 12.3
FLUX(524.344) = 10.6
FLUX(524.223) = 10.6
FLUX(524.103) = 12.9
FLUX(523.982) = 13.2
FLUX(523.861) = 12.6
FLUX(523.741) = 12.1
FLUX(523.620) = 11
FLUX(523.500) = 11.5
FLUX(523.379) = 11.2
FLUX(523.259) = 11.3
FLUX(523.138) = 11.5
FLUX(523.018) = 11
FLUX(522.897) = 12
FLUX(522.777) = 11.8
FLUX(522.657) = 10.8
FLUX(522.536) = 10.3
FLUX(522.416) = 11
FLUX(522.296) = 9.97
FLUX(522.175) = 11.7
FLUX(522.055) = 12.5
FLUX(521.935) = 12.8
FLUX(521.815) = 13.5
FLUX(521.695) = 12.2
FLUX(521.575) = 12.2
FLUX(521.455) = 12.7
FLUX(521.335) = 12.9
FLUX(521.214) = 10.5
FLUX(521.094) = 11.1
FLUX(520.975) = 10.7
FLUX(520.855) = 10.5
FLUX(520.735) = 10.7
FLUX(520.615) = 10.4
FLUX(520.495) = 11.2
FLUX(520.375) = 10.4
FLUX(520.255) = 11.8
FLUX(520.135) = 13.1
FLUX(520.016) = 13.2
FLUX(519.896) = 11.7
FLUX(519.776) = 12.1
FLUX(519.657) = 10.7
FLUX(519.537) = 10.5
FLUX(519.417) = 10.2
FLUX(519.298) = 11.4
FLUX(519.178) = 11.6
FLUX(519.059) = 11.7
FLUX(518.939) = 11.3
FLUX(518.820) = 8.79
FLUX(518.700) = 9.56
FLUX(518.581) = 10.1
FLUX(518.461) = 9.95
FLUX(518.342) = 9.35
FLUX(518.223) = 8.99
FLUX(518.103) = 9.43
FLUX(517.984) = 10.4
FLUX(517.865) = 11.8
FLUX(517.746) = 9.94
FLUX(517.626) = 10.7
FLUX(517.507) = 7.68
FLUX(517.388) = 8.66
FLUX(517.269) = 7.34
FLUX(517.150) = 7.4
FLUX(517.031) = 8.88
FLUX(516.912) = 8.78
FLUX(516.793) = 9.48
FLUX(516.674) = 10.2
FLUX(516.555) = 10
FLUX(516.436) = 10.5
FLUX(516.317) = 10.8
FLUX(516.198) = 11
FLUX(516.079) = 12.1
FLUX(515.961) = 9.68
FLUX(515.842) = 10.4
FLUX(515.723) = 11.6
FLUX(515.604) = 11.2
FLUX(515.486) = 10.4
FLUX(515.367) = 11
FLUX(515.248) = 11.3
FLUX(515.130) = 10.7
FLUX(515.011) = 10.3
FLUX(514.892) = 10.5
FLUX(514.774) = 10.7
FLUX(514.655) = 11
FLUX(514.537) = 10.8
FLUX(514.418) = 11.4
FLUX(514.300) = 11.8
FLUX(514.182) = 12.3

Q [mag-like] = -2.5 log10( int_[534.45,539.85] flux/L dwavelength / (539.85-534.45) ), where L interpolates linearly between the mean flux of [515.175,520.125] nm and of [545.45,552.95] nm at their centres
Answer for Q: -0.10 mag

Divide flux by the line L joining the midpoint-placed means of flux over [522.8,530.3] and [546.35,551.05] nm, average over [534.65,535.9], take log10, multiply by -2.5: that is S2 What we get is -0.082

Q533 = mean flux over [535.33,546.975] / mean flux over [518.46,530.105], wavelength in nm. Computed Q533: 1.1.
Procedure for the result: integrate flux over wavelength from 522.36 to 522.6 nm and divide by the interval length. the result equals 10.6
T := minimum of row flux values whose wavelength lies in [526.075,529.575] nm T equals 8.53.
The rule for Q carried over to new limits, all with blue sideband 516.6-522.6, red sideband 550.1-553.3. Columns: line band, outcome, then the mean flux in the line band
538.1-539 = -0.11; 13.2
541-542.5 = -0.05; 12.8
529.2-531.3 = -0.14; 13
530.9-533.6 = -0.11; 12.8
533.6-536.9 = -0.11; 13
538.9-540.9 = 0.00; 12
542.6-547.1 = -0.05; 13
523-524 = -0.07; 11.7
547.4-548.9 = 0.01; 12.5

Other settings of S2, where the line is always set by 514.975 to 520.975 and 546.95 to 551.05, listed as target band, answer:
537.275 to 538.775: -0.11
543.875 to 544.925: -0.11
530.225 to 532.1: -0.17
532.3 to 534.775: -0.09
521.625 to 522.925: -0.09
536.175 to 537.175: -0.09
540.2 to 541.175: 0.06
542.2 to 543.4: -0.06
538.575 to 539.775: -0.06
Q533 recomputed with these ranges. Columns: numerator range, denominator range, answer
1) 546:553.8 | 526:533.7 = 1.03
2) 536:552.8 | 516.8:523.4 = 1.18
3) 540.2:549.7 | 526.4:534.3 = 1.02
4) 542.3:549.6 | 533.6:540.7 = 1.01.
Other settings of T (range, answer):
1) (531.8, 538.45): 11.2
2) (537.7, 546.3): 10.4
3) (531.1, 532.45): 11.6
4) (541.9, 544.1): 11.7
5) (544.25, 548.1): 11.5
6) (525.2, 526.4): 10.7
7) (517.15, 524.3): 7.34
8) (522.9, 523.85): 11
